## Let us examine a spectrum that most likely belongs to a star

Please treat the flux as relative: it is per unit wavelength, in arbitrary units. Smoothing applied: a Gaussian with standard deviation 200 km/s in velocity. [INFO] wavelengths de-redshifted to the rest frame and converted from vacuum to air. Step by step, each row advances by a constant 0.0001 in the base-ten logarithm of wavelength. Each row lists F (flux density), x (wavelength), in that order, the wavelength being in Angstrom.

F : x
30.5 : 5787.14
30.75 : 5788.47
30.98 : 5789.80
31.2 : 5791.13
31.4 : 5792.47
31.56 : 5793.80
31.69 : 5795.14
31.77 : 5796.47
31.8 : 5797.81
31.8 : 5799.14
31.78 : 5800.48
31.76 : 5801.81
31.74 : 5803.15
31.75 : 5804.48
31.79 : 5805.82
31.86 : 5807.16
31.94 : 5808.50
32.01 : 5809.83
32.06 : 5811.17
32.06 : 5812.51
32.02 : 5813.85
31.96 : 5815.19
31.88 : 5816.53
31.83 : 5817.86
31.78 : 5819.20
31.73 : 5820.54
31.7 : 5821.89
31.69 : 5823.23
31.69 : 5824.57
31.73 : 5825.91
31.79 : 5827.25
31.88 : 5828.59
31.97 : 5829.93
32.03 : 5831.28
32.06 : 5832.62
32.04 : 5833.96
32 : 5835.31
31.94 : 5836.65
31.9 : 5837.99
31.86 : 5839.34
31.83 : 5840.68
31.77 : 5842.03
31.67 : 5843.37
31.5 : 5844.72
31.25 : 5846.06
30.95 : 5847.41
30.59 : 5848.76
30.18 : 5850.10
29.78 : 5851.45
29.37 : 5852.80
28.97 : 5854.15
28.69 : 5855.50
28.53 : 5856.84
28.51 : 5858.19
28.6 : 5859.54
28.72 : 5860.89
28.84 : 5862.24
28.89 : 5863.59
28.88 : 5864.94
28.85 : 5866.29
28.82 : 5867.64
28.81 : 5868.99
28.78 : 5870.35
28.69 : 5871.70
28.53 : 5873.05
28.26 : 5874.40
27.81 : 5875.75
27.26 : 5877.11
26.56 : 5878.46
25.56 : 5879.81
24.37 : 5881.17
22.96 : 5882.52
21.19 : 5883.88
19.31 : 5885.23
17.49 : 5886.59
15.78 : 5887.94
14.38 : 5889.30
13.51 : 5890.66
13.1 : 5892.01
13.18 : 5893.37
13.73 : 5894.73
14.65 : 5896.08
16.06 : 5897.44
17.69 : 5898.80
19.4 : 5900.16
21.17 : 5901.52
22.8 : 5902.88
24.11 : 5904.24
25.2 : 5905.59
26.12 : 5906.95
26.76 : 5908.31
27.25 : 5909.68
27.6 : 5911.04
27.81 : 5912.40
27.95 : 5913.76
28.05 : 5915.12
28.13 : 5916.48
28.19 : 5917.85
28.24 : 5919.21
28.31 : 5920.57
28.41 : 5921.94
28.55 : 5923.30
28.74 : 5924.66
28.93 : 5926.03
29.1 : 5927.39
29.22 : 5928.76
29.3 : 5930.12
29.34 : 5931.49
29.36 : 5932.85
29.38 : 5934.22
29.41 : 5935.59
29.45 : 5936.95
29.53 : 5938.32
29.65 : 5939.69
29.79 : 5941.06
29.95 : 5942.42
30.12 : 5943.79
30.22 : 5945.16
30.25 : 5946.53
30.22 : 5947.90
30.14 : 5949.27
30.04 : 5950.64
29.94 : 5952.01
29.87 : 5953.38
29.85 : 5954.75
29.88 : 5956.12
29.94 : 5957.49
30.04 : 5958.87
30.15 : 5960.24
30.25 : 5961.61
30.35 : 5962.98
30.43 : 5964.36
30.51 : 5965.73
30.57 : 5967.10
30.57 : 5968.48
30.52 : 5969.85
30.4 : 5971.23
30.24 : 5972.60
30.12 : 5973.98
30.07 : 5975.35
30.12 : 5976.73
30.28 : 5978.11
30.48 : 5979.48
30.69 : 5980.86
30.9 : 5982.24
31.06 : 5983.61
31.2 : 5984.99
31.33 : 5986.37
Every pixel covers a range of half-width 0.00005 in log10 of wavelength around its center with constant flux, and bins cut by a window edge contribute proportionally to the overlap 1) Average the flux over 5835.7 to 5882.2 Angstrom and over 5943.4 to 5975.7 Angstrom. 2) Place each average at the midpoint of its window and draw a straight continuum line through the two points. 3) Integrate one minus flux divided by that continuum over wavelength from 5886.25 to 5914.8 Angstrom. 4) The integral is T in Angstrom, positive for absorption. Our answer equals 8.9 Angstrom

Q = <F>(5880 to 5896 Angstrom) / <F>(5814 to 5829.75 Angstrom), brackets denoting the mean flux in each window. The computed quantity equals 0.54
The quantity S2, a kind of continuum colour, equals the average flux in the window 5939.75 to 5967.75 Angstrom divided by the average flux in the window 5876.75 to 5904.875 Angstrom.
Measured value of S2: 1.57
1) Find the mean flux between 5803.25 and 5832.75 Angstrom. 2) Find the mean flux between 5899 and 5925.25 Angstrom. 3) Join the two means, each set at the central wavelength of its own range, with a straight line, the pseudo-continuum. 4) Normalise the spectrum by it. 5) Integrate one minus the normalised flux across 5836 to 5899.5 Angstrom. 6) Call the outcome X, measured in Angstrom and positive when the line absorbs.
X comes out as 7.48 Angstrom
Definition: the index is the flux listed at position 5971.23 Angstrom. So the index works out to 30.4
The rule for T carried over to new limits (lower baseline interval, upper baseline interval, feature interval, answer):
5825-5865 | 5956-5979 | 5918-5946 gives 1.1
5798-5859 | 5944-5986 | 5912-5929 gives 1.2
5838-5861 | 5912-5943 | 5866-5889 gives 3.7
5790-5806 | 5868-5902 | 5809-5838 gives -3.4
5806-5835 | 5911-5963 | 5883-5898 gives 7.2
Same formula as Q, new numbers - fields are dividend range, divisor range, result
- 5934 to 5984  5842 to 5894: 1.16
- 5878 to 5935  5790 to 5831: 0.75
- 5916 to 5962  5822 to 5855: 0.94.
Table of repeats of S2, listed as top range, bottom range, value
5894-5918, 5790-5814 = 0.74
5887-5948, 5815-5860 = 0.81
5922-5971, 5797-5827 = 0.94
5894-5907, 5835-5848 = 0.62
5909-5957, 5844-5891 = 1.09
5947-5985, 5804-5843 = 0.95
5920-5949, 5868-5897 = 1.36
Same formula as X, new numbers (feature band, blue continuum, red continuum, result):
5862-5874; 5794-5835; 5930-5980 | 0.92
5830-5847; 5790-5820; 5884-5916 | -2.42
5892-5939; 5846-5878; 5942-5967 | 6.69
